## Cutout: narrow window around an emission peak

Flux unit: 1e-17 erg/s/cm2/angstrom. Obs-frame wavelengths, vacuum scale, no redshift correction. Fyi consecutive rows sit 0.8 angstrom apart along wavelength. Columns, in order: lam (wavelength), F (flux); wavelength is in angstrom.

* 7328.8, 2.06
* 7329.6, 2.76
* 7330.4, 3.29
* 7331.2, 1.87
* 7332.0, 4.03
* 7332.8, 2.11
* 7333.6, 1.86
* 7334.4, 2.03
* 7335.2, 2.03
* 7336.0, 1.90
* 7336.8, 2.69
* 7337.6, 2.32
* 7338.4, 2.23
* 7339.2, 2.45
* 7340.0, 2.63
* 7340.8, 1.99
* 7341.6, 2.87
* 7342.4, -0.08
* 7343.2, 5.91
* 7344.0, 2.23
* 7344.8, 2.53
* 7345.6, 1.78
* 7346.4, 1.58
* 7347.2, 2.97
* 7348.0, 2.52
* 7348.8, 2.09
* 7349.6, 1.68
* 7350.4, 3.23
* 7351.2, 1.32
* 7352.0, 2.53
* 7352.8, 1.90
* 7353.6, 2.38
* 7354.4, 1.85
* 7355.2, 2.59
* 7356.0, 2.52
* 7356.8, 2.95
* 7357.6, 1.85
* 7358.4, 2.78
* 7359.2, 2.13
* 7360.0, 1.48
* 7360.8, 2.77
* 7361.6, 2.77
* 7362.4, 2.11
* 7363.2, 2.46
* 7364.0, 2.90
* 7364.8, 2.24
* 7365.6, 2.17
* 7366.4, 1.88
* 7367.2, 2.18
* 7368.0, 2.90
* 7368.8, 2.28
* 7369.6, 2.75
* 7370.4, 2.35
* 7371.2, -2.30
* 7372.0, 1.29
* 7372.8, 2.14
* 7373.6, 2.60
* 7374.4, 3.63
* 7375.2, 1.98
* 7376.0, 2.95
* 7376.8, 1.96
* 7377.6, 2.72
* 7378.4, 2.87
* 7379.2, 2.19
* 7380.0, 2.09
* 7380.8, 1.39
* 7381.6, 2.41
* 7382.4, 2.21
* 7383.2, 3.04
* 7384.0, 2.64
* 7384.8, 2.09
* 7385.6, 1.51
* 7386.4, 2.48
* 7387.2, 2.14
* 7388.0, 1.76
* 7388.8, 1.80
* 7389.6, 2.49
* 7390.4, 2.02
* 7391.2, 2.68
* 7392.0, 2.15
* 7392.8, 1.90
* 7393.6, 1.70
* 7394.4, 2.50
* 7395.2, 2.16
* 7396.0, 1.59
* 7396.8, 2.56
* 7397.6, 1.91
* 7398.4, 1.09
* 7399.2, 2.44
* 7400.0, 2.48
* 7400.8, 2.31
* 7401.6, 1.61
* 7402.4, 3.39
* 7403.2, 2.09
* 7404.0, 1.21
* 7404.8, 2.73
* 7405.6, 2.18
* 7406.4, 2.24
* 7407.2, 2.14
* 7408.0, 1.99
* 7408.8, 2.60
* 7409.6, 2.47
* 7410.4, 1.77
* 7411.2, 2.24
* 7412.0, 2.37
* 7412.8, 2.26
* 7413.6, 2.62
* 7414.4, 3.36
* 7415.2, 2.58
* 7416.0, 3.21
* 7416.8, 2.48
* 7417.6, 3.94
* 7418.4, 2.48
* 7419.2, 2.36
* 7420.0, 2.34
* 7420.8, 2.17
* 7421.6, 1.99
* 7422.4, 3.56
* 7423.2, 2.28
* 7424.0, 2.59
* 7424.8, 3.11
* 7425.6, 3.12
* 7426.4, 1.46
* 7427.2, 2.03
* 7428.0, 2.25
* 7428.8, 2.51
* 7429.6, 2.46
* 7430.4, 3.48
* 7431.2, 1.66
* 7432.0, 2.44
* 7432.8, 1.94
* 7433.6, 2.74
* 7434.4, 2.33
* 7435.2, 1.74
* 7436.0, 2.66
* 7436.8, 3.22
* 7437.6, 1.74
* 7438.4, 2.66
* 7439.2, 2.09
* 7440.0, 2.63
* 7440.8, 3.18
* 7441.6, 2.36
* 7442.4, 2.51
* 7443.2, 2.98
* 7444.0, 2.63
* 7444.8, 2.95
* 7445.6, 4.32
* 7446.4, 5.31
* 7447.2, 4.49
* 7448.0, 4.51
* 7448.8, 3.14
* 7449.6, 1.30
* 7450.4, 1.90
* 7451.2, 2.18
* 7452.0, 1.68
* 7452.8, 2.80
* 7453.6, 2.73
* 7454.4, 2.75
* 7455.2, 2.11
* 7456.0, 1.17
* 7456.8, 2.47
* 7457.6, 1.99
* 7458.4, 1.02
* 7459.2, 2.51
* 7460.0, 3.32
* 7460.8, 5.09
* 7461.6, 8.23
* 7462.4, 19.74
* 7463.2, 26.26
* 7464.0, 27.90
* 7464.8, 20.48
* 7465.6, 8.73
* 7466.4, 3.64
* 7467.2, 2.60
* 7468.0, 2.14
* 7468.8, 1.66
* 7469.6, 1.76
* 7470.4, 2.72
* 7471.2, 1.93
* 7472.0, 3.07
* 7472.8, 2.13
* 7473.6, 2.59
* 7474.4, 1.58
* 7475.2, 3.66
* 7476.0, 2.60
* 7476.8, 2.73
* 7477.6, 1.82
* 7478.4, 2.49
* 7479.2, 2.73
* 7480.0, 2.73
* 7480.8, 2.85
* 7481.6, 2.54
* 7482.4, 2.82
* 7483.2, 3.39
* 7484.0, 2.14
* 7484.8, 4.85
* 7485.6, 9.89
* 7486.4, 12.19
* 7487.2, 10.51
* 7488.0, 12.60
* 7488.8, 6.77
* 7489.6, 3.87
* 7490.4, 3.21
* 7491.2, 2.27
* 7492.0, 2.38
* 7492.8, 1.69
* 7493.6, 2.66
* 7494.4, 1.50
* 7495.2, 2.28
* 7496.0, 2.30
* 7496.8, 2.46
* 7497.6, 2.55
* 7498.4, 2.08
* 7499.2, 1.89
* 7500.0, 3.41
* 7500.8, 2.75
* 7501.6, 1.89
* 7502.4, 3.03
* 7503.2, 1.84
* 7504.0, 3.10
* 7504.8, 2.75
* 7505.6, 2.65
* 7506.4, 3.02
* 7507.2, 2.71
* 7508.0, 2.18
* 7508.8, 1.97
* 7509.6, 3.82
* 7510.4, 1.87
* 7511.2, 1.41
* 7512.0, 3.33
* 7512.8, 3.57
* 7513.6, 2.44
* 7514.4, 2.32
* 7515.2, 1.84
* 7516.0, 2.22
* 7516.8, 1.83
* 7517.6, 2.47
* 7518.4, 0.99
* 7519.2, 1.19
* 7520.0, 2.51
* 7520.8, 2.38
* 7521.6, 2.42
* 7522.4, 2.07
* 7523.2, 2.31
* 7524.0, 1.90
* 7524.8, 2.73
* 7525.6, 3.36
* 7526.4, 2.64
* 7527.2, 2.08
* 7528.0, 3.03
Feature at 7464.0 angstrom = H-alpha 6563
